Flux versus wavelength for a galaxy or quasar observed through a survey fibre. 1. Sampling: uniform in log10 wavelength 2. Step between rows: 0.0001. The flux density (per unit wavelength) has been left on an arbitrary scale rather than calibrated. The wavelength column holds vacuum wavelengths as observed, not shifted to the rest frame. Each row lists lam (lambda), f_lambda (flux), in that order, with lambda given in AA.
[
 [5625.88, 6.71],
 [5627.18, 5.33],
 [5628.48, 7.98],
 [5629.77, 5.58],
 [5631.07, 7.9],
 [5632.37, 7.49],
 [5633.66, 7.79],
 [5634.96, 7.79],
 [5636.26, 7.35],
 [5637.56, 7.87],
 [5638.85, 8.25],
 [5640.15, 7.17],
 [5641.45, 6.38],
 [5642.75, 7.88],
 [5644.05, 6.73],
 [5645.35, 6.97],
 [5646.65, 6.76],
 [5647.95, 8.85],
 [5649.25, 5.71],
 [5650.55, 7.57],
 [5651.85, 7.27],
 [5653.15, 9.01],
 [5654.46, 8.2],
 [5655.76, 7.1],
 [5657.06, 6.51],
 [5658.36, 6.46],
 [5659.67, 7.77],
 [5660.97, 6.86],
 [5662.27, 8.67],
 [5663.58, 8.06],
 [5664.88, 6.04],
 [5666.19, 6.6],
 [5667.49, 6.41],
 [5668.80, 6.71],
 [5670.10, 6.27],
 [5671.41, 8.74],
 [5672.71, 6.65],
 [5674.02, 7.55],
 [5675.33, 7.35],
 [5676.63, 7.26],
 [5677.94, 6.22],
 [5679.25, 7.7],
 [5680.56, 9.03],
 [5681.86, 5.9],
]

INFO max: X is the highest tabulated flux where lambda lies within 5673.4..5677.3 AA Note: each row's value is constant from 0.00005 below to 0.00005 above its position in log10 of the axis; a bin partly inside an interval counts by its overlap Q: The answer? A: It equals 7.55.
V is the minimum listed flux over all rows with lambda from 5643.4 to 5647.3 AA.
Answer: 6.73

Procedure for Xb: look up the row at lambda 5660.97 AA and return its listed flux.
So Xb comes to 6.86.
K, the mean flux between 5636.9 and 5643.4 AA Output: 7.51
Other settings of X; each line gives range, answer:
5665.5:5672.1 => 8.74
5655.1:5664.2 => 8.67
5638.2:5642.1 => 8.25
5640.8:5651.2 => 8.85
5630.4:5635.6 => 7.9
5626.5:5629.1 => 7.98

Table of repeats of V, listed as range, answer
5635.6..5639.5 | 7.35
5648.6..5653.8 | 5.71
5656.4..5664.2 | 6.46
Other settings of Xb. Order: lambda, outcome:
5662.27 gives 8.67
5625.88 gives 6.71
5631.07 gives 7.9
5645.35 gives 6.97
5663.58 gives 8.06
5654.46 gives 8.2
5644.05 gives 6.73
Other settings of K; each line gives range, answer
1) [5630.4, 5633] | 7.66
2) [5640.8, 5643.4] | 7.13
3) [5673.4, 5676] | 7.46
